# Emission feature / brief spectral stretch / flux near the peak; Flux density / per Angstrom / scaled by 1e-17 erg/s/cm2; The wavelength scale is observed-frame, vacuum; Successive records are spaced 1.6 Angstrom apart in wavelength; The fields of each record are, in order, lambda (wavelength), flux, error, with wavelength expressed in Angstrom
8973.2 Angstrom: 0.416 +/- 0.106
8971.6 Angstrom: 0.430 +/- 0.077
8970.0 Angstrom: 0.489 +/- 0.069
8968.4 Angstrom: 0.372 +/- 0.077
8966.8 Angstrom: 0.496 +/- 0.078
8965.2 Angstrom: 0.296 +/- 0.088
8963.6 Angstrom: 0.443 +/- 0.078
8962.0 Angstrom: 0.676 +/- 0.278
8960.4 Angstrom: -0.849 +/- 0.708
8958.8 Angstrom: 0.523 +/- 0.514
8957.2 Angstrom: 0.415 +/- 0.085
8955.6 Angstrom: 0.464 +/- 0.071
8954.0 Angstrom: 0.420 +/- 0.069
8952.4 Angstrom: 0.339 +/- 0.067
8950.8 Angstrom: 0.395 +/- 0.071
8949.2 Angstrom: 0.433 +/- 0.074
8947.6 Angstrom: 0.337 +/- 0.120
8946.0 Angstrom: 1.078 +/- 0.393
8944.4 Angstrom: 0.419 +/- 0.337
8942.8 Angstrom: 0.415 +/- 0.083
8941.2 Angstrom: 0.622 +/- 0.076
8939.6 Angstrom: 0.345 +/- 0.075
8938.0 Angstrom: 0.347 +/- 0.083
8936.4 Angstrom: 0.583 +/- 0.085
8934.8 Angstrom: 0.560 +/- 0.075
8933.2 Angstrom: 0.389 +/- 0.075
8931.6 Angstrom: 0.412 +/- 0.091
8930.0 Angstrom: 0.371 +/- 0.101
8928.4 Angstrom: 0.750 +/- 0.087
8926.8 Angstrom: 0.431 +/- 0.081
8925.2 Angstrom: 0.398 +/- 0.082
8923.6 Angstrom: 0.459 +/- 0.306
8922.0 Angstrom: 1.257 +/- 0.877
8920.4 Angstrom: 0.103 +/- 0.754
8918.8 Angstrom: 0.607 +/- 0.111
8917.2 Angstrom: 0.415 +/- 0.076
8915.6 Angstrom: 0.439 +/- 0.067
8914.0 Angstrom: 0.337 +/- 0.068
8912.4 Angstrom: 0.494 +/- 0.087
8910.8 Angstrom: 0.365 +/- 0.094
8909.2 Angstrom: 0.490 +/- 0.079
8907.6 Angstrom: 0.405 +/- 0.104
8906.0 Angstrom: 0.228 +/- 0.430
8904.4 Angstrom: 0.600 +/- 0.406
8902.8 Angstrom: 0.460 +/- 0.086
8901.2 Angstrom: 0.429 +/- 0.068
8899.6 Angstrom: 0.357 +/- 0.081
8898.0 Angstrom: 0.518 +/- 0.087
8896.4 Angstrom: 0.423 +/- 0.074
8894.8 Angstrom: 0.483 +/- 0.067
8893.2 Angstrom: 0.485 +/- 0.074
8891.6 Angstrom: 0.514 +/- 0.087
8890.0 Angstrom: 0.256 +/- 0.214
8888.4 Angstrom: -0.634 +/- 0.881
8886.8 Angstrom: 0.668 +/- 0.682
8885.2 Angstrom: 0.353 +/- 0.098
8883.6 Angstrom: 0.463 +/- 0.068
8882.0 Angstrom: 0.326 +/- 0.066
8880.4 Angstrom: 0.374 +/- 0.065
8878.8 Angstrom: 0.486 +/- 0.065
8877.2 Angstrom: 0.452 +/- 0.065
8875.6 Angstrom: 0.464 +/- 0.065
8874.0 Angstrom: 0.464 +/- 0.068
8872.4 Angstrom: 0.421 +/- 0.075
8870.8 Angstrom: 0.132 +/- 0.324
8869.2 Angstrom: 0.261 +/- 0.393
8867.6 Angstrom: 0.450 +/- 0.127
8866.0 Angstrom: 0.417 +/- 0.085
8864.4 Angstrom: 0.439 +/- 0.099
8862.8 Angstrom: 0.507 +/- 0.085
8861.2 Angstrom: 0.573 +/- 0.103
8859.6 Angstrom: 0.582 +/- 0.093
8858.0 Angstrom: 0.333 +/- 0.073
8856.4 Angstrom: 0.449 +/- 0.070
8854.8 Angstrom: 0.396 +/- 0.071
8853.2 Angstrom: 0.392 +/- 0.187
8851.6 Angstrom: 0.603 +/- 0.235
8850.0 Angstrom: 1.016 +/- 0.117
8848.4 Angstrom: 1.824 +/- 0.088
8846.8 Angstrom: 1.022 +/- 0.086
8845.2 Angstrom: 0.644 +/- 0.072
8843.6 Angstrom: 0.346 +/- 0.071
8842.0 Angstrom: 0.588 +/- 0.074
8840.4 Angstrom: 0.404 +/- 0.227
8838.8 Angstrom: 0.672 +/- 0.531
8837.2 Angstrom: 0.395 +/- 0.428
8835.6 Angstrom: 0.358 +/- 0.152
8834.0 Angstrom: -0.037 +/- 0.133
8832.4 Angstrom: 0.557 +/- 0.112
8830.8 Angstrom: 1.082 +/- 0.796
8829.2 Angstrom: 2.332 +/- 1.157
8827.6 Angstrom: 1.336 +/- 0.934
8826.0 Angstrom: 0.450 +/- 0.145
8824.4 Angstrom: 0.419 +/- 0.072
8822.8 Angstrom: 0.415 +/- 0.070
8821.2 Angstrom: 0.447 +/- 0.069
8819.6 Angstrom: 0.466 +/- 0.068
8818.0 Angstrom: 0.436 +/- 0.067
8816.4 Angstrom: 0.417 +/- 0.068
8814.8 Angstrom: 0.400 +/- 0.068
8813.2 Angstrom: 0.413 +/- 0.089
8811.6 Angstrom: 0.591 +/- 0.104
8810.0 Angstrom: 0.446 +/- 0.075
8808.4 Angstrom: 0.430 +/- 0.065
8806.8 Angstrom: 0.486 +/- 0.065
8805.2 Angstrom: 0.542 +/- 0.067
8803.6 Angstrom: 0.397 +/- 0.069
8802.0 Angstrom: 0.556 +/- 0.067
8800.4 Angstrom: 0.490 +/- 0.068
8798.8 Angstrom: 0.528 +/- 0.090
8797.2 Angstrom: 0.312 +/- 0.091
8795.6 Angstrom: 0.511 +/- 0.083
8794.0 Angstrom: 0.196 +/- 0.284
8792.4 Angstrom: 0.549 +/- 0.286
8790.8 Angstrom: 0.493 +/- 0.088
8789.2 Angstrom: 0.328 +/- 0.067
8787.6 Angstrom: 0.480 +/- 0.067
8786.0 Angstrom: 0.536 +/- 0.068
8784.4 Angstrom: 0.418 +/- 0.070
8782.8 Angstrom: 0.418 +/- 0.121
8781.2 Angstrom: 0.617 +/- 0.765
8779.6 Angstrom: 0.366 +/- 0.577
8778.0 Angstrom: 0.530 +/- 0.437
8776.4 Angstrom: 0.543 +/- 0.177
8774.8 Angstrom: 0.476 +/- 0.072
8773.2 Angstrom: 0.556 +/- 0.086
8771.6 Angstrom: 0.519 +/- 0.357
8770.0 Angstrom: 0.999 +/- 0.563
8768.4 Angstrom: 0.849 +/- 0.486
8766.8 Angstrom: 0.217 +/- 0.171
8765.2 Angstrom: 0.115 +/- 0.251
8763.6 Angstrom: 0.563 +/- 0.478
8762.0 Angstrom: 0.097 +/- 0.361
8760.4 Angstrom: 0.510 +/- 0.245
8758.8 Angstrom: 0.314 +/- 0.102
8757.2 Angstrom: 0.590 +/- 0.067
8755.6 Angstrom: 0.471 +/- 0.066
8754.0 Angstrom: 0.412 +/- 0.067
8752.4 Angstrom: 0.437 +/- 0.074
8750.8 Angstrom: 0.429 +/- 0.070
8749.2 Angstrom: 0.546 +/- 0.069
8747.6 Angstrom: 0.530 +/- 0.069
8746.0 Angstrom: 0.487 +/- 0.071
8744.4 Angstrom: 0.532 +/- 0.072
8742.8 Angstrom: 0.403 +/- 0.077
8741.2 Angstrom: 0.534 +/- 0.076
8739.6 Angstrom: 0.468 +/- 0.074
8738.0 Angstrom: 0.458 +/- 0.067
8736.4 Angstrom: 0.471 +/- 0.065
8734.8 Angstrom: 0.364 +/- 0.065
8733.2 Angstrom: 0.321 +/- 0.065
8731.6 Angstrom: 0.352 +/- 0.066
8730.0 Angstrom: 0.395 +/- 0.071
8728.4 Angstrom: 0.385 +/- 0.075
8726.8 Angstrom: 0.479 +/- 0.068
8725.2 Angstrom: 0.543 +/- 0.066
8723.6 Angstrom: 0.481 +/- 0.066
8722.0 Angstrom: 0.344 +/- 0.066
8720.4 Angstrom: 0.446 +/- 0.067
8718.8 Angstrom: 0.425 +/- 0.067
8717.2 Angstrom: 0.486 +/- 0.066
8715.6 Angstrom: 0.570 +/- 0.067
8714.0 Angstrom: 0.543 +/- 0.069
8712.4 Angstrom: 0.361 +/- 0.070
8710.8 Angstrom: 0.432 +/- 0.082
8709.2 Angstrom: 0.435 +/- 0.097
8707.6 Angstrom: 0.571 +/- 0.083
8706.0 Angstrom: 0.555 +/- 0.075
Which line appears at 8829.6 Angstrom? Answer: [S II] 6716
